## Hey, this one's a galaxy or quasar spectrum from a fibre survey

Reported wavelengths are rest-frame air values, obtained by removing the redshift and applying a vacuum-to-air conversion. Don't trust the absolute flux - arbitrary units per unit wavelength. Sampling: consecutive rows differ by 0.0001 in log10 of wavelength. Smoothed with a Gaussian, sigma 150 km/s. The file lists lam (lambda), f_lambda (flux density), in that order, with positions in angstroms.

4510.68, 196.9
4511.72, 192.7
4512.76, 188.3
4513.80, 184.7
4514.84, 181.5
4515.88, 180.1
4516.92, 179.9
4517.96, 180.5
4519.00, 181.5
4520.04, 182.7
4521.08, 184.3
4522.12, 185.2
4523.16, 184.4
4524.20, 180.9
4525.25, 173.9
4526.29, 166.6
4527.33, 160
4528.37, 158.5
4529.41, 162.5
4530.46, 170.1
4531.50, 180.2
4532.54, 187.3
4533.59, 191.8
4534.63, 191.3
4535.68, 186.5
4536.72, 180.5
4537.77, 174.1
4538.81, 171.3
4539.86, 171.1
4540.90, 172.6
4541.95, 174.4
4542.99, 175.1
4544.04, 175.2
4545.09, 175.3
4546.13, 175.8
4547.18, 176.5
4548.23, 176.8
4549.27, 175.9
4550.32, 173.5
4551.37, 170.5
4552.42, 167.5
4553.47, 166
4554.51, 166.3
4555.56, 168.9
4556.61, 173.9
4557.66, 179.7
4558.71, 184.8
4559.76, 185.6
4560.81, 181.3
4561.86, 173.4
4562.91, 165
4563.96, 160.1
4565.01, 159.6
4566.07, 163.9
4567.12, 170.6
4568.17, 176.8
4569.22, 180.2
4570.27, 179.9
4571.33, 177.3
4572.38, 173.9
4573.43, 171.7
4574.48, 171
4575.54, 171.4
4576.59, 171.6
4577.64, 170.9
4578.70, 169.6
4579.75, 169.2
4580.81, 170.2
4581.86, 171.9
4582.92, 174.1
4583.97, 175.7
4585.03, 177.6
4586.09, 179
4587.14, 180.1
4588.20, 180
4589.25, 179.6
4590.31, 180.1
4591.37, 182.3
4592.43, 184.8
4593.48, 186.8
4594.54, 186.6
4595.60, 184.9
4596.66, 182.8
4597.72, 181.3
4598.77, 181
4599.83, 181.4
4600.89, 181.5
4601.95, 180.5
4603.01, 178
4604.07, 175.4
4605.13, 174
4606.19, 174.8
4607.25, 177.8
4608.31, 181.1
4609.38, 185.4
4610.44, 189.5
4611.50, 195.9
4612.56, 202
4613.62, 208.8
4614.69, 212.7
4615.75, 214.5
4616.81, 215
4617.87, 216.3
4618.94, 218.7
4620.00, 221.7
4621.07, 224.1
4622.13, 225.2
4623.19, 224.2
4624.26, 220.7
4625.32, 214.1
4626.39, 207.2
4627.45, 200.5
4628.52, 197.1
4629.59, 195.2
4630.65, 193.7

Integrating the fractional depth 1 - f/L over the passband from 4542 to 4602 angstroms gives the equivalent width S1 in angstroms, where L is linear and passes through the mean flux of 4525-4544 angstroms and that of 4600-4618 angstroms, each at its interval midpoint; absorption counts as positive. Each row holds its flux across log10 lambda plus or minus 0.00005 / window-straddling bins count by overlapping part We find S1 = 2.5 angstroms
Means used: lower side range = 175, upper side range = 191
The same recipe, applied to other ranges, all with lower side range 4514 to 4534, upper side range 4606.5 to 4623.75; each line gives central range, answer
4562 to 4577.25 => 1.68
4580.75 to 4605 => 2.38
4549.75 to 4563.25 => 1.02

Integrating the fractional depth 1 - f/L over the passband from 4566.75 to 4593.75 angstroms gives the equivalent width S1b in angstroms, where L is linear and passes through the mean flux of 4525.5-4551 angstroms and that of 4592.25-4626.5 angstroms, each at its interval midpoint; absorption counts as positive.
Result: 1.71 angstroms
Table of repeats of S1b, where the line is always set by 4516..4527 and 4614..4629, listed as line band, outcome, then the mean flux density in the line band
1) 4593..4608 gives 1.96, 180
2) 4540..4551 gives 0.78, 175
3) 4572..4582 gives 1.42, 171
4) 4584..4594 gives 1.12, 181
